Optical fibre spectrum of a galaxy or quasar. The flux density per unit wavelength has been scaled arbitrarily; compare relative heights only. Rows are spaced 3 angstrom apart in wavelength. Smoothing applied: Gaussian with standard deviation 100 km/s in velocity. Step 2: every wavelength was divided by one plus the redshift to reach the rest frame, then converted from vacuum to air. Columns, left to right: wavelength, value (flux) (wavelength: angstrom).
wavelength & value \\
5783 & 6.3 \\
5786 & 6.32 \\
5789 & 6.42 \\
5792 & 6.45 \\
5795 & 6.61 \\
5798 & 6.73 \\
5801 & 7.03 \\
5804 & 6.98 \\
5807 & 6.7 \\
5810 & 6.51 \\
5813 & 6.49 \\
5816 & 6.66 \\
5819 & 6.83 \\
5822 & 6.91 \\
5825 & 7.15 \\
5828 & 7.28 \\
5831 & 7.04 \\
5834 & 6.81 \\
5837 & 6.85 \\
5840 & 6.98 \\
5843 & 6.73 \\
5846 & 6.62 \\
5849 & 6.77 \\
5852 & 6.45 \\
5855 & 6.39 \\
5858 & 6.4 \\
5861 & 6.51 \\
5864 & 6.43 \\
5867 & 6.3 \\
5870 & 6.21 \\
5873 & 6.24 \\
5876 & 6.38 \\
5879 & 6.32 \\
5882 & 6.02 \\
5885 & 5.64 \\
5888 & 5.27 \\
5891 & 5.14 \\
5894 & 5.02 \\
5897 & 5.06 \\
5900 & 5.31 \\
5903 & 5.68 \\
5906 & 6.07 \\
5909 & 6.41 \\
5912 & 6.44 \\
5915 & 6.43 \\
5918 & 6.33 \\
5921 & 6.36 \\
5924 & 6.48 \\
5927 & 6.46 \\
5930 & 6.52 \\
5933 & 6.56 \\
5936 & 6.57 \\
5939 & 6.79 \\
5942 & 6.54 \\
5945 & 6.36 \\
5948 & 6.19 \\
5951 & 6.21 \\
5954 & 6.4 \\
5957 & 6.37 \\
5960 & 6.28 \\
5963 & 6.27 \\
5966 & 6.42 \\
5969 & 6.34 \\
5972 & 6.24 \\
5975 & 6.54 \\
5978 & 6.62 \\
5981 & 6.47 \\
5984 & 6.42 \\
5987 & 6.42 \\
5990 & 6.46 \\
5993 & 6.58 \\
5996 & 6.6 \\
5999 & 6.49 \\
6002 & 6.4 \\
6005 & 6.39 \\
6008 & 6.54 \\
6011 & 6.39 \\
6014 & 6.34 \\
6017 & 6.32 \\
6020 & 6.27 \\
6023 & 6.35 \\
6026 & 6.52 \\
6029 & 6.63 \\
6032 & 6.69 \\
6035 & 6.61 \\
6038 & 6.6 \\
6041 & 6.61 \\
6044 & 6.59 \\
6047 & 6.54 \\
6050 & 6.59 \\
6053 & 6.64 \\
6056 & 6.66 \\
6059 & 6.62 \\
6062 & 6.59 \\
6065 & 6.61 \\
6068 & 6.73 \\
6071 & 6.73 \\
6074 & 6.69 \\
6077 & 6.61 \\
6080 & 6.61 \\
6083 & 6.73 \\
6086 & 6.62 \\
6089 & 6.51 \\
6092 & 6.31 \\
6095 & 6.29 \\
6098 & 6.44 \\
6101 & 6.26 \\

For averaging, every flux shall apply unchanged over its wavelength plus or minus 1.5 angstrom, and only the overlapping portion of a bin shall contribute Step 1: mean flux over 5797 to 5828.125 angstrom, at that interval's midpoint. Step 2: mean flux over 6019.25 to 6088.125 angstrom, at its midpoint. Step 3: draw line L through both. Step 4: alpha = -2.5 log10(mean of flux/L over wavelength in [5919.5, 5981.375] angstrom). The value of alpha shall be 0.04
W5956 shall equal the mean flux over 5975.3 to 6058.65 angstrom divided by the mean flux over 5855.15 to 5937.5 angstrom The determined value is 1.07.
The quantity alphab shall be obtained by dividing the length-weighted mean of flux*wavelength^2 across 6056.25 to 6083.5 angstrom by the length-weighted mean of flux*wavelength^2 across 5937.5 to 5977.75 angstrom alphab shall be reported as 1.1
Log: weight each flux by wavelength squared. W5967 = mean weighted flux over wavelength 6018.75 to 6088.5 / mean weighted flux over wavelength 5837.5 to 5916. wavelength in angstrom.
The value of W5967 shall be 1.1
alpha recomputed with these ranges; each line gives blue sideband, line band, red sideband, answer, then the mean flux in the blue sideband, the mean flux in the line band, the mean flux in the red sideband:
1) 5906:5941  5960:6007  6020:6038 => 0.012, 6.47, 6.44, 6.54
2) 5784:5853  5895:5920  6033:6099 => 0.127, 6.75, 5.96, 6.59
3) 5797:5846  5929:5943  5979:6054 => 0.007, 6.85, 6.6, 6.5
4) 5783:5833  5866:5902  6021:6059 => 0.168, 6.74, 5.73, 6.58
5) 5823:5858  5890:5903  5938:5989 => 0.263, 6.81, 5.2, 6.4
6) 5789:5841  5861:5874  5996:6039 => 0.067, 6.81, 6.32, 6.47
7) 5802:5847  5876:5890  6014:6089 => 0.159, 6.84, 5.85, 6.58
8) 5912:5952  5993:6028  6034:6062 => 0.021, 6.45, 6.43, 6.61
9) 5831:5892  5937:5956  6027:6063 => 0.009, 6.35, 6.42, 6.61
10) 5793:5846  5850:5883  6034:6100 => 0.073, 6.83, 6.34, 6.59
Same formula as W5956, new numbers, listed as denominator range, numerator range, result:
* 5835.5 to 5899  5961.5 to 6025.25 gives 1.04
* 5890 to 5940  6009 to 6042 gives 1.06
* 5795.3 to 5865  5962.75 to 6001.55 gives 0.96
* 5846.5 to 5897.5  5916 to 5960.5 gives 1.06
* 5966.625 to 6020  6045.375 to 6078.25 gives 1.03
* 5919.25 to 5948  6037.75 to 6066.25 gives 1.02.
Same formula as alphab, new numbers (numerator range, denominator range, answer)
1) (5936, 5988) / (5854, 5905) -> 1.12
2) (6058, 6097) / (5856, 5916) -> 1.18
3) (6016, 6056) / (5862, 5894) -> 1.16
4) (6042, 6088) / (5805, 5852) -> 1.05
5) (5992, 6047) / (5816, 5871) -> 1.03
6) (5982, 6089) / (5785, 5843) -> 1.04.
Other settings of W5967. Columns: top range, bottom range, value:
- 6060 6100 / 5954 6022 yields 1.06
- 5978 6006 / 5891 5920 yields 1.14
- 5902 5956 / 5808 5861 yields 0.98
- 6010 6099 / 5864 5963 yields 1.12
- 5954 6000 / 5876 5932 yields 1.11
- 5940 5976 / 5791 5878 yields 0.99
